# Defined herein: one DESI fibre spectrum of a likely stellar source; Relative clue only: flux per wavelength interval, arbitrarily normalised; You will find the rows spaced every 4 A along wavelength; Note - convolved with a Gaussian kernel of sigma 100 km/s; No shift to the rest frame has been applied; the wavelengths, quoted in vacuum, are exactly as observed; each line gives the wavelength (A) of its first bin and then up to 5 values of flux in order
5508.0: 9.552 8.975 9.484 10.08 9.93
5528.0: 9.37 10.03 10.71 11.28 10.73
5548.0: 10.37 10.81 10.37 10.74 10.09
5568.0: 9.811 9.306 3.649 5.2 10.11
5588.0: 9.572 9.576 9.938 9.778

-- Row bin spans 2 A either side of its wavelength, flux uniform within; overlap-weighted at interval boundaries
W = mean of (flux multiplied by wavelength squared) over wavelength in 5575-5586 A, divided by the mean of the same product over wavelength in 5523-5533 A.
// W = 0.69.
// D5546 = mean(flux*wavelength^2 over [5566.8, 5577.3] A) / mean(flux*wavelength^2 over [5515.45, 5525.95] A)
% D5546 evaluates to 0.8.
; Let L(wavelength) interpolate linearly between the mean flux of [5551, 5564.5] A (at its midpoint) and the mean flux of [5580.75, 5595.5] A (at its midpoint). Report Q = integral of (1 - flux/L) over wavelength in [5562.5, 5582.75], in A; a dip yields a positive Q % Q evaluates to 4.80 A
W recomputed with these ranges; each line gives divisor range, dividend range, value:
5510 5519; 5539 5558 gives 1.16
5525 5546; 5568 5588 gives 0.74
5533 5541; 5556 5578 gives 0.83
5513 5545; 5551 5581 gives 0.88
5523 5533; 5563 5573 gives 1.02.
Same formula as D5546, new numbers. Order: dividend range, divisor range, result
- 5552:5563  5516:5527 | 1.09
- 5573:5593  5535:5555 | 0.72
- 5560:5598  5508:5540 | 0.90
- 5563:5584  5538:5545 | 0.71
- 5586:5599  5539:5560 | 0.92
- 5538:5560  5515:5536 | 1.09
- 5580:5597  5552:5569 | 0.90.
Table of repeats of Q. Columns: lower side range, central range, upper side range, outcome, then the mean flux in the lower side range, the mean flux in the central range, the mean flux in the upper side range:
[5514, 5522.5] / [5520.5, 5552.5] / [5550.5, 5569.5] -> -1.0 A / 9.79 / 10.4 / 10.4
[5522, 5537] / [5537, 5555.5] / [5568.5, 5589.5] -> -3.2 A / 9.96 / 10.8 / 7.68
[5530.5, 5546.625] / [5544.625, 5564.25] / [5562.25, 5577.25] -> -2.1 A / 10.7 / 10.5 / 8.41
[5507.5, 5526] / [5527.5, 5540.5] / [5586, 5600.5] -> -1.0 A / 9.61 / 10.4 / 9.71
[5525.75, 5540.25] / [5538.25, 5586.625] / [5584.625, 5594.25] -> 2.8 A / 10.2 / 9.36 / 9.66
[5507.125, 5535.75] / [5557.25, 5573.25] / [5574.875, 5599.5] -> -2.4 A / 9.7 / 10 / 8.27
